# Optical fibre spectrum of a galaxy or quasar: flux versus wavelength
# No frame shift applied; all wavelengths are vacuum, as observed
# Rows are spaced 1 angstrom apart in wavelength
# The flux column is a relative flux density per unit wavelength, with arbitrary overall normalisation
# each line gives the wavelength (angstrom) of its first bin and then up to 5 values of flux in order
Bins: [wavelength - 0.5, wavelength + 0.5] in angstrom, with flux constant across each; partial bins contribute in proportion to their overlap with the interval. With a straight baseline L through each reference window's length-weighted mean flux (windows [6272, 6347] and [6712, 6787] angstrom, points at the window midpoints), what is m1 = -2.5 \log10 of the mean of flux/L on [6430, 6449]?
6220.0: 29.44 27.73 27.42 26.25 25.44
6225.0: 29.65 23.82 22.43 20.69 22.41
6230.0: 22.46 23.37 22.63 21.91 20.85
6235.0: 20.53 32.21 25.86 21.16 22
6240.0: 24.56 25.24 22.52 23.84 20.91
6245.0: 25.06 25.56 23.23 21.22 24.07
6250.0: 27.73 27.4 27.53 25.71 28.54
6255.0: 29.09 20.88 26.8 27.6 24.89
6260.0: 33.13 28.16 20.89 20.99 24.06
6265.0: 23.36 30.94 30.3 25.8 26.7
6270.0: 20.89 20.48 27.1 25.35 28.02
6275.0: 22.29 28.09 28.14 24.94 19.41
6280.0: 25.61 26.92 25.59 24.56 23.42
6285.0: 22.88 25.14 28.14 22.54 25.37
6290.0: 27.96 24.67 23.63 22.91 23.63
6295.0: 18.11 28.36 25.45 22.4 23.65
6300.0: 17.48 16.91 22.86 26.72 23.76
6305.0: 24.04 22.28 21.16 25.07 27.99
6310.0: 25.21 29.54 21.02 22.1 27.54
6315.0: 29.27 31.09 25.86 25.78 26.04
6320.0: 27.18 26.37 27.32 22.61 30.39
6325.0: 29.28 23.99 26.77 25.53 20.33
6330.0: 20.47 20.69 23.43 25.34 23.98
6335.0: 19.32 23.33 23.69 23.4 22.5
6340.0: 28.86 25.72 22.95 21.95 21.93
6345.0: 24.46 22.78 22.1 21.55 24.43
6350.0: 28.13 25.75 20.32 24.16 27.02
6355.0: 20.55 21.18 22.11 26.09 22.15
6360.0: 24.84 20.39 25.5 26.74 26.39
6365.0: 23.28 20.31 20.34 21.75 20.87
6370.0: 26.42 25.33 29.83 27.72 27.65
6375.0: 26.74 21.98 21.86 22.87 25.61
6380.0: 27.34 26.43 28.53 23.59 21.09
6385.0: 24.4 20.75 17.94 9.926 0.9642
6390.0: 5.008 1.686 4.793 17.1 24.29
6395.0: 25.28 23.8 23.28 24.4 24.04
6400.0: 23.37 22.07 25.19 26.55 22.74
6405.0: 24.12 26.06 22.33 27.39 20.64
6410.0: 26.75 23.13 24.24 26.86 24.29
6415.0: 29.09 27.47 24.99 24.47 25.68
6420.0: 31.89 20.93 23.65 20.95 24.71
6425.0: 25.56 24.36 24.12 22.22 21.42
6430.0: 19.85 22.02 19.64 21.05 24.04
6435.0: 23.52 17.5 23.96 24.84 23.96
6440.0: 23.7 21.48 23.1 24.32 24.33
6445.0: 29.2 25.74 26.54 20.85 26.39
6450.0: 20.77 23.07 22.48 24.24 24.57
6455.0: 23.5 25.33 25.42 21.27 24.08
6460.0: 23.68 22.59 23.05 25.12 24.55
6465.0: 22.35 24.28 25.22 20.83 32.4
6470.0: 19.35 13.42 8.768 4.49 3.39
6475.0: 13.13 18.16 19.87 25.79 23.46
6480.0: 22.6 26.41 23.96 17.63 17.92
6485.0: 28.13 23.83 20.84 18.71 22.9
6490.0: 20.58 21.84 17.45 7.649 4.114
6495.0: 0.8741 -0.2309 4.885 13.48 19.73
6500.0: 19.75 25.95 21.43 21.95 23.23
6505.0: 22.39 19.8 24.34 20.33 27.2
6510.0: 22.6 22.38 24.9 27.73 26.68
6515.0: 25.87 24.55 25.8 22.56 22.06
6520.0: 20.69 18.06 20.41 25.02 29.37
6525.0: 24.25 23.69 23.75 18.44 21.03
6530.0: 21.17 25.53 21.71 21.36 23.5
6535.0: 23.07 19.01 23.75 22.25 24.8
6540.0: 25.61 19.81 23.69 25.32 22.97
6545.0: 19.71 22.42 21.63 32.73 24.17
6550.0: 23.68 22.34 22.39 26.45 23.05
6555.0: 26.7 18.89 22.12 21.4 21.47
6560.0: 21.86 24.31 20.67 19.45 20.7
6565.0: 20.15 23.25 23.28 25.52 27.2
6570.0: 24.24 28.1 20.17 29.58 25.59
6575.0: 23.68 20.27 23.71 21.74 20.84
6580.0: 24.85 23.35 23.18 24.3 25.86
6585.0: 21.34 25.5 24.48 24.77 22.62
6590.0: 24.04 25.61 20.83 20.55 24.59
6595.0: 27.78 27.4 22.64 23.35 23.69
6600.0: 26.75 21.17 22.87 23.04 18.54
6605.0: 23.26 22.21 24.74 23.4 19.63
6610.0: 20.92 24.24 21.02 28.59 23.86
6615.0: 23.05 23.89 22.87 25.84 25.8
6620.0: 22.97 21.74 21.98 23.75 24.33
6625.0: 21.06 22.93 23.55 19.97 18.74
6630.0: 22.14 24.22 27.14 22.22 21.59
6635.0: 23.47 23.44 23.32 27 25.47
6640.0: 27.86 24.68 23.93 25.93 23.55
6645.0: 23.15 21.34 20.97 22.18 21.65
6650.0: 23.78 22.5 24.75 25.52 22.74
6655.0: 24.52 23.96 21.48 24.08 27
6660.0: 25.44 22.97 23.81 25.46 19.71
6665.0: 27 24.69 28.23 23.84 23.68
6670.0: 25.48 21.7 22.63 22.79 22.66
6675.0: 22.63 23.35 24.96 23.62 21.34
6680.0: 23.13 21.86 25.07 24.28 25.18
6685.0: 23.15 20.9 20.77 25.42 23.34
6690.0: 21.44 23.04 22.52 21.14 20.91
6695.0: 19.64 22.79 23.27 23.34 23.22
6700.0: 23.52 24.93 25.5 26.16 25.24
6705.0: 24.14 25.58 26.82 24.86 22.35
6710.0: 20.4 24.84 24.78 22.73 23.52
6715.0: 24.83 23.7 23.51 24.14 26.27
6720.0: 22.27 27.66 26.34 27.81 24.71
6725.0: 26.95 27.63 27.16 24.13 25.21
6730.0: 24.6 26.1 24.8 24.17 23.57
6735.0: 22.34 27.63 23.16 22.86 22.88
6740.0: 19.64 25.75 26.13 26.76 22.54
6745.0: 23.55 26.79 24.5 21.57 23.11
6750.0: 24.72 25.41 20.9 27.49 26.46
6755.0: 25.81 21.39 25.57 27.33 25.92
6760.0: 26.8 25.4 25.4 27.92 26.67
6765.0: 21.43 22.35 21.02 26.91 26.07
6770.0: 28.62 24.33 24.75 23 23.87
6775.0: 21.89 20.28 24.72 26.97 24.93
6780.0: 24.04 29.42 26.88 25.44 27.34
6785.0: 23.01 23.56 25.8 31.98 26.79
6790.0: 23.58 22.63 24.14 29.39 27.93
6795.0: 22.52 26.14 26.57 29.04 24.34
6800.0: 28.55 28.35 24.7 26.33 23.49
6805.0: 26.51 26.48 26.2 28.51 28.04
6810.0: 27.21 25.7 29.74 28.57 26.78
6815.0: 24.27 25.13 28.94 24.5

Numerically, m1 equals 0.06 mag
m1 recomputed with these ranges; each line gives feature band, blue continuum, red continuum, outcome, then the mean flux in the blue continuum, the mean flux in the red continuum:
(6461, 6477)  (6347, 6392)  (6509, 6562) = 0.211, 22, 23.3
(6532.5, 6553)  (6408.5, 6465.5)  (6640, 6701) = 0.017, 23.9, 23.4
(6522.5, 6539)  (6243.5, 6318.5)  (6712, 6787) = 0.086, 25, 24.8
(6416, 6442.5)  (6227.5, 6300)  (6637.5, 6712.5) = 0.044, 24.7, 23.7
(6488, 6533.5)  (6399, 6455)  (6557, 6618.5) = 0.161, 24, 23.4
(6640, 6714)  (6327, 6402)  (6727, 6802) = 0.040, 22.4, 25.1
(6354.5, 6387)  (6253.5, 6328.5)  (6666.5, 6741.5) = 0.043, 25.2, 24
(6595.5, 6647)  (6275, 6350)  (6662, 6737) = 0.033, 24.4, 24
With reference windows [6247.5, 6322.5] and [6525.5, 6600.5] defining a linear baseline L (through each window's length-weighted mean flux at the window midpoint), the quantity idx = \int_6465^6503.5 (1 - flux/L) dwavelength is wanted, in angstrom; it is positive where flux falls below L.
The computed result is 9.7 angstrom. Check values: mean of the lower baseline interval 25.1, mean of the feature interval 17.8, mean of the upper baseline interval 23.4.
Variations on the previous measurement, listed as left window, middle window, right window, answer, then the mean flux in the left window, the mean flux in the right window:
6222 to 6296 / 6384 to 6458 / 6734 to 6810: 7.3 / 24.8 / 25.2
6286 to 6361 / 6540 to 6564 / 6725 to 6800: 1.7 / 24.2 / 25.1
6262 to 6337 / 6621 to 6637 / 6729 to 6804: 1.4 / 24.6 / 25.1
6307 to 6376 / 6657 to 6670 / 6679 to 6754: -0.2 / 24.5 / 24.1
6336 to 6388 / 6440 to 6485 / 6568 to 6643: 3.5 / 23.8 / 23.7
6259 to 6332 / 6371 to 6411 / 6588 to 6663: 4.5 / 24.9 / 23.5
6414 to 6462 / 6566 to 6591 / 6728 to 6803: 0.2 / 23.8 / 25.1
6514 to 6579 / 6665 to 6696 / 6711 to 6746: 1.5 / 23.2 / 24.7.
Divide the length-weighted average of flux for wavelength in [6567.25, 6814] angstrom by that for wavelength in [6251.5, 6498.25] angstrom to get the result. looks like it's 1.06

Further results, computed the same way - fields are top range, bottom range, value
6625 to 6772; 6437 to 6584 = 1.10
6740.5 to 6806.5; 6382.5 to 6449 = 1.14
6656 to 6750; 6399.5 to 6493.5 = 1.06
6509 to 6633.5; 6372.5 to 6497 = 1.08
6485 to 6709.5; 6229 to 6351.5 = 0.93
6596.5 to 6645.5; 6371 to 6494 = 1.06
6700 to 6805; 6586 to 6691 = 1.06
